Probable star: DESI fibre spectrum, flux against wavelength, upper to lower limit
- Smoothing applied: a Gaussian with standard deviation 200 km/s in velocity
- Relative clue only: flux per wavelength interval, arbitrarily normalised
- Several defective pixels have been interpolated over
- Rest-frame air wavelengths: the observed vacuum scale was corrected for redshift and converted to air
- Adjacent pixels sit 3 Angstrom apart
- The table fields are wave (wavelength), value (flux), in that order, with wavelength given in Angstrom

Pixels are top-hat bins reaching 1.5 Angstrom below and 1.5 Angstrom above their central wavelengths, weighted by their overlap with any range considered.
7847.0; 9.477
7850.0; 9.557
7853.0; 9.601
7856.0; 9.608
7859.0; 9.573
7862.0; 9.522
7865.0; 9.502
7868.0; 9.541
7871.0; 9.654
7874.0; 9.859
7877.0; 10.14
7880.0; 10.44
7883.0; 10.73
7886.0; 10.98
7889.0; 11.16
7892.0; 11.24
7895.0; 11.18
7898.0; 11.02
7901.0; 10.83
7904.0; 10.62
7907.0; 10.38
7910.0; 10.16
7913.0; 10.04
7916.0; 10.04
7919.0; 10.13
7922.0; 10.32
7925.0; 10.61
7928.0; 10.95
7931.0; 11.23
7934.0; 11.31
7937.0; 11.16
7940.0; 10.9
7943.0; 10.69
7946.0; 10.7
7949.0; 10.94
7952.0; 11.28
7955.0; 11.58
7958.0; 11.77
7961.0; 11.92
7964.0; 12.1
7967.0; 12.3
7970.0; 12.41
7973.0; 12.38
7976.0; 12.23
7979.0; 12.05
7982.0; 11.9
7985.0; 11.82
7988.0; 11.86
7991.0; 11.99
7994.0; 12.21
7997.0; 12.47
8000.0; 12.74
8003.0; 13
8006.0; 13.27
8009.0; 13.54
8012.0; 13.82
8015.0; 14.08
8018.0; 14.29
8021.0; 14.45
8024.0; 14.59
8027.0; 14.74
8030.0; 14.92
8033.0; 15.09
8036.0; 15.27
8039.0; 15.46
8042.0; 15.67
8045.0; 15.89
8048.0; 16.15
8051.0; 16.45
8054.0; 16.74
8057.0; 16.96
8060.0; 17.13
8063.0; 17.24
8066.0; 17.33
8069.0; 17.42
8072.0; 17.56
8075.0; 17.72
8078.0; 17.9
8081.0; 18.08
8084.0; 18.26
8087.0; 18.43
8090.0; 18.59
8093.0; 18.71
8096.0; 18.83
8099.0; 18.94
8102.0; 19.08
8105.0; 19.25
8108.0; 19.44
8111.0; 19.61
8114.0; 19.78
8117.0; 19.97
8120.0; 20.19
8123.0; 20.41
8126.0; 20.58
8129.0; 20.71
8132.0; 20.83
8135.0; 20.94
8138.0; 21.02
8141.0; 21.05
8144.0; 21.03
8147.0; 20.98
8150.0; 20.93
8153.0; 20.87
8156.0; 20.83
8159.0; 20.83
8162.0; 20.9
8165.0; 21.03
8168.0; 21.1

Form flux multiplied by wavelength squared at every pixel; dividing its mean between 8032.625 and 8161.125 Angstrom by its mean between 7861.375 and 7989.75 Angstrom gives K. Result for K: 1.8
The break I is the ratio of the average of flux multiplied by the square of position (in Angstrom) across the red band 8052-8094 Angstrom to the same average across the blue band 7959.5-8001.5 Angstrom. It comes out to 1.5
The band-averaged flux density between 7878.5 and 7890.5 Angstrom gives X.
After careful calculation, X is 10.8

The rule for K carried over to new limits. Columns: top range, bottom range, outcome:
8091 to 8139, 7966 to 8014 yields 1.64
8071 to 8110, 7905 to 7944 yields 1.82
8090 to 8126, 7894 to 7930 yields 1.94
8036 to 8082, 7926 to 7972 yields 1.52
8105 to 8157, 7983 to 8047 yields 1.52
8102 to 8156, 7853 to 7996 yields 1.96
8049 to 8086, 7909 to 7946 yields 1.69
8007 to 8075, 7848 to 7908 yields 1.60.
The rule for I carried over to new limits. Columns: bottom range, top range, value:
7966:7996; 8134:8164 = 1.80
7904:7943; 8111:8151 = 2.05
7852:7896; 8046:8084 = 1.78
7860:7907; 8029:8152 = 1.87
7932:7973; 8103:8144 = 1.84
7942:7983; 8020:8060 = 1.36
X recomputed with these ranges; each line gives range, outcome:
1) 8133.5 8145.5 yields 21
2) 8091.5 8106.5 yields 19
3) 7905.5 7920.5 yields 10.2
